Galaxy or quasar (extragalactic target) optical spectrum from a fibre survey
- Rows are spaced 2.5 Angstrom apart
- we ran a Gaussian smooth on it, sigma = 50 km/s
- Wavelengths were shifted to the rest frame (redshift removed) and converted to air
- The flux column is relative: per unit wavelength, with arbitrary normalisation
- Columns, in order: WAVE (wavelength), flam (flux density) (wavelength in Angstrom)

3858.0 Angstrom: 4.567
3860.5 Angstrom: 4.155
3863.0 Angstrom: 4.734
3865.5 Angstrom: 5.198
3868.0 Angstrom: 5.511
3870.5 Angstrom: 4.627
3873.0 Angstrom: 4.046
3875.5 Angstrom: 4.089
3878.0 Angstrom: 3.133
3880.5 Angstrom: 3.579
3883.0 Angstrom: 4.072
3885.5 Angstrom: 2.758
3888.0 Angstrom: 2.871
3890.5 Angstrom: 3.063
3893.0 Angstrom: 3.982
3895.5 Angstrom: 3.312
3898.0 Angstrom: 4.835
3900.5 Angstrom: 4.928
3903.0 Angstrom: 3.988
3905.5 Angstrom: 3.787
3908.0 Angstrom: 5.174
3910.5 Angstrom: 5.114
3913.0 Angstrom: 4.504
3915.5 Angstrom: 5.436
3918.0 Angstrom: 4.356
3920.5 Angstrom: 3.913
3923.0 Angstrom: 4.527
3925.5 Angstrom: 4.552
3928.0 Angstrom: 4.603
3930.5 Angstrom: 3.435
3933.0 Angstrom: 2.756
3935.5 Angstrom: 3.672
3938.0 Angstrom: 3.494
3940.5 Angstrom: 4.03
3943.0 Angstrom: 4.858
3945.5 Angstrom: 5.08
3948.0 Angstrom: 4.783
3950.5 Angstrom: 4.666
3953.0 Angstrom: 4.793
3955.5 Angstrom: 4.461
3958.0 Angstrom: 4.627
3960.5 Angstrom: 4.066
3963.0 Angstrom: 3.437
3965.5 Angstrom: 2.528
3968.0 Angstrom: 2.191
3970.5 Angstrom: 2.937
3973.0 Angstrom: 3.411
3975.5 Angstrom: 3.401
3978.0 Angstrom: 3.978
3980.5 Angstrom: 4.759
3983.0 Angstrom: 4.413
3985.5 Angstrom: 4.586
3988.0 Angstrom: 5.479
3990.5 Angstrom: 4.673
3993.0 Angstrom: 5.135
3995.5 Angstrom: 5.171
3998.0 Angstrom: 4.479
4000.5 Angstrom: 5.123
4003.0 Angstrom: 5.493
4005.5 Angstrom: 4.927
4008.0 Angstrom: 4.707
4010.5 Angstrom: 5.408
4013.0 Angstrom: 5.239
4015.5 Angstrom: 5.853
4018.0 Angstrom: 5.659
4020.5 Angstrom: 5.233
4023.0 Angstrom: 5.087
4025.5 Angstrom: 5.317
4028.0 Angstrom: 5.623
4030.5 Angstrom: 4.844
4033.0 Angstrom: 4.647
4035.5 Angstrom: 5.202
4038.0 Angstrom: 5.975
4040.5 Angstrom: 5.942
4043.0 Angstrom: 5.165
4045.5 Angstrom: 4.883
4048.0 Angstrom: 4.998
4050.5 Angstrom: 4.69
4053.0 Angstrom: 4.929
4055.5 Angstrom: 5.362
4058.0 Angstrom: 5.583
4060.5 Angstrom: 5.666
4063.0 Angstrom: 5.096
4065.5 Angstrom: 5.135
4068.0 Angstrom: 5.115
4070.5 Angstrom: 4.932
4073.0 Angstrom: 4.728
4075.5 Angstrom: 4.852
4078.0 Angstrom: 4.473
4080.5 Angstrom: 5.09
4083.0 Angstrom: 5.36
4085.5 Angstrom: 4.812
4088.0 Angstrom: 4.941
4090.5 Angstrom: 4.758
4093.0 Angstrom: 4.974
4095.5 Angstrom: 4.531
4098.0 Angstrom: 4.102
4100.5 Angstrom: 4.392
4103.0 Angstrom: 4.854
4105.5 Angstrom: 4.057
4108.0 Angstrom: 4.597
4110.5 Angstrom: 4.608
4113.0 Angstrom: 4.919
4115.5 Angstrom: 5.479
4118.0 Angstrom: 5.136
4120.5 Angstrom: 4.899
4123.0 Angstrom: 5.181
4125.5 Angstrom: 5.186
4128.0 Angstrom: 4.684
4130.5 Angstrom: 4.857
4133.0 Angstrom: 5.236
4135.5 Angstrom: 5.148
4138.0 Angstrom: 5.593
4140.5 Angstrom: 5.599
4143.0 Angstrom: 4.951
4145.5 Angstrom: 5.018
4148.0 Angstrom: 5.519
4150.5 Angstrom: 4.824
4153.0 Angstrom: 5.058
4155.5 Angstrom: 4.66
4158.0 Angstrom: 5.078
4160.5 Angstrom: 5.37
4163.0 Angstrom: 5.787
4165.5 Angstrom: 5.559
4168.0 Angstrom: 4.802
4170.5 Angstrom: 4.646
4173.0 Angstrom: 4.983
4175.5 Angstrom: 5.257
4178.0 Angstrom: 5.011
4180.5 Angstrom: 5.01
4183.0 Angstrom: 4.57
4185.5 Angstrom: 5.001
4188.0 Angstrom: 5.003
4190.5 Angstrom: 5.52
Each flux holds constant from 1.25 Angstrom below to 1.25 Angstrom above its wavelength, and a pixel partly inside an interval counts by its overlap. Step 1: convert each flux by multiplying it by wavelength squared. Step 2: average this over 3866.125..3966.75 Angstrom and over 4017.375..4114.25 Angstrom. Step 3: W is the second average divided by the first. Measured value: 1.30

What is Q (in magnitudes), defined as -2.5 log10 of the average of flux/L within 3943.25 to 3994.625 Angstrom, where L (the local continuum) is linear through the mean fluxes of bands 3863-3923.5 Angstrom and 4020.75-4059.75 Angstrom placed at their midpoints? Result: 0.131 mag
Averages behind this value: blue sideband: 4.21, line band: 4.19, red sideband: 5.22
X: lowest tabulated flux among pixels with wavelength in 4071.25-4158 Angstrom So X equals 4.057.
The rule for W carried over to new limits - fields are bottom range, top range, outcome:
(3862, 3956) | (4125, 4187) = 1.36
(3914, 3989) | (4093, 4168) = 1.33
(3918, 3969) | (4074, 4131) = 1.29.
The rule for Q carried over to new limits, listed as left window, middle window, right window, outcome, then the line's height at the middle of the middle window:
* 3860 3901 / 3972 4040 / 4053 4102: -0.08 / 4.61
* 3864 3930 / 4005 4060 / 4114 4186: -0.12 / 4.7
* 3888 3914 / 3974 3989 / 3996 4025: 0.13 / 4.94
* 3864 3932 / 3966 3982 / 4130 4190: 0.29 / 4.46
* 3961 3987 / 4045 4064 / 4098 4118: -0.21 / 4.25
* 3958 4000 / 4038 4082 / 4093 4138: -0.13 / 4.53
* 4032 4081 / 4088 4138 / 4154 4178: 0.06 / 5.12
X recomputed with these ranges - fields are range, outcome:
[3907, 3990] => 2.191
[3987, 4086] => 4.473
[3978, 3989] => 3.978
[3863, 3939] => 2.756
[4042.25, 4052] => 4.69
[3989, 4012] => 4.479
